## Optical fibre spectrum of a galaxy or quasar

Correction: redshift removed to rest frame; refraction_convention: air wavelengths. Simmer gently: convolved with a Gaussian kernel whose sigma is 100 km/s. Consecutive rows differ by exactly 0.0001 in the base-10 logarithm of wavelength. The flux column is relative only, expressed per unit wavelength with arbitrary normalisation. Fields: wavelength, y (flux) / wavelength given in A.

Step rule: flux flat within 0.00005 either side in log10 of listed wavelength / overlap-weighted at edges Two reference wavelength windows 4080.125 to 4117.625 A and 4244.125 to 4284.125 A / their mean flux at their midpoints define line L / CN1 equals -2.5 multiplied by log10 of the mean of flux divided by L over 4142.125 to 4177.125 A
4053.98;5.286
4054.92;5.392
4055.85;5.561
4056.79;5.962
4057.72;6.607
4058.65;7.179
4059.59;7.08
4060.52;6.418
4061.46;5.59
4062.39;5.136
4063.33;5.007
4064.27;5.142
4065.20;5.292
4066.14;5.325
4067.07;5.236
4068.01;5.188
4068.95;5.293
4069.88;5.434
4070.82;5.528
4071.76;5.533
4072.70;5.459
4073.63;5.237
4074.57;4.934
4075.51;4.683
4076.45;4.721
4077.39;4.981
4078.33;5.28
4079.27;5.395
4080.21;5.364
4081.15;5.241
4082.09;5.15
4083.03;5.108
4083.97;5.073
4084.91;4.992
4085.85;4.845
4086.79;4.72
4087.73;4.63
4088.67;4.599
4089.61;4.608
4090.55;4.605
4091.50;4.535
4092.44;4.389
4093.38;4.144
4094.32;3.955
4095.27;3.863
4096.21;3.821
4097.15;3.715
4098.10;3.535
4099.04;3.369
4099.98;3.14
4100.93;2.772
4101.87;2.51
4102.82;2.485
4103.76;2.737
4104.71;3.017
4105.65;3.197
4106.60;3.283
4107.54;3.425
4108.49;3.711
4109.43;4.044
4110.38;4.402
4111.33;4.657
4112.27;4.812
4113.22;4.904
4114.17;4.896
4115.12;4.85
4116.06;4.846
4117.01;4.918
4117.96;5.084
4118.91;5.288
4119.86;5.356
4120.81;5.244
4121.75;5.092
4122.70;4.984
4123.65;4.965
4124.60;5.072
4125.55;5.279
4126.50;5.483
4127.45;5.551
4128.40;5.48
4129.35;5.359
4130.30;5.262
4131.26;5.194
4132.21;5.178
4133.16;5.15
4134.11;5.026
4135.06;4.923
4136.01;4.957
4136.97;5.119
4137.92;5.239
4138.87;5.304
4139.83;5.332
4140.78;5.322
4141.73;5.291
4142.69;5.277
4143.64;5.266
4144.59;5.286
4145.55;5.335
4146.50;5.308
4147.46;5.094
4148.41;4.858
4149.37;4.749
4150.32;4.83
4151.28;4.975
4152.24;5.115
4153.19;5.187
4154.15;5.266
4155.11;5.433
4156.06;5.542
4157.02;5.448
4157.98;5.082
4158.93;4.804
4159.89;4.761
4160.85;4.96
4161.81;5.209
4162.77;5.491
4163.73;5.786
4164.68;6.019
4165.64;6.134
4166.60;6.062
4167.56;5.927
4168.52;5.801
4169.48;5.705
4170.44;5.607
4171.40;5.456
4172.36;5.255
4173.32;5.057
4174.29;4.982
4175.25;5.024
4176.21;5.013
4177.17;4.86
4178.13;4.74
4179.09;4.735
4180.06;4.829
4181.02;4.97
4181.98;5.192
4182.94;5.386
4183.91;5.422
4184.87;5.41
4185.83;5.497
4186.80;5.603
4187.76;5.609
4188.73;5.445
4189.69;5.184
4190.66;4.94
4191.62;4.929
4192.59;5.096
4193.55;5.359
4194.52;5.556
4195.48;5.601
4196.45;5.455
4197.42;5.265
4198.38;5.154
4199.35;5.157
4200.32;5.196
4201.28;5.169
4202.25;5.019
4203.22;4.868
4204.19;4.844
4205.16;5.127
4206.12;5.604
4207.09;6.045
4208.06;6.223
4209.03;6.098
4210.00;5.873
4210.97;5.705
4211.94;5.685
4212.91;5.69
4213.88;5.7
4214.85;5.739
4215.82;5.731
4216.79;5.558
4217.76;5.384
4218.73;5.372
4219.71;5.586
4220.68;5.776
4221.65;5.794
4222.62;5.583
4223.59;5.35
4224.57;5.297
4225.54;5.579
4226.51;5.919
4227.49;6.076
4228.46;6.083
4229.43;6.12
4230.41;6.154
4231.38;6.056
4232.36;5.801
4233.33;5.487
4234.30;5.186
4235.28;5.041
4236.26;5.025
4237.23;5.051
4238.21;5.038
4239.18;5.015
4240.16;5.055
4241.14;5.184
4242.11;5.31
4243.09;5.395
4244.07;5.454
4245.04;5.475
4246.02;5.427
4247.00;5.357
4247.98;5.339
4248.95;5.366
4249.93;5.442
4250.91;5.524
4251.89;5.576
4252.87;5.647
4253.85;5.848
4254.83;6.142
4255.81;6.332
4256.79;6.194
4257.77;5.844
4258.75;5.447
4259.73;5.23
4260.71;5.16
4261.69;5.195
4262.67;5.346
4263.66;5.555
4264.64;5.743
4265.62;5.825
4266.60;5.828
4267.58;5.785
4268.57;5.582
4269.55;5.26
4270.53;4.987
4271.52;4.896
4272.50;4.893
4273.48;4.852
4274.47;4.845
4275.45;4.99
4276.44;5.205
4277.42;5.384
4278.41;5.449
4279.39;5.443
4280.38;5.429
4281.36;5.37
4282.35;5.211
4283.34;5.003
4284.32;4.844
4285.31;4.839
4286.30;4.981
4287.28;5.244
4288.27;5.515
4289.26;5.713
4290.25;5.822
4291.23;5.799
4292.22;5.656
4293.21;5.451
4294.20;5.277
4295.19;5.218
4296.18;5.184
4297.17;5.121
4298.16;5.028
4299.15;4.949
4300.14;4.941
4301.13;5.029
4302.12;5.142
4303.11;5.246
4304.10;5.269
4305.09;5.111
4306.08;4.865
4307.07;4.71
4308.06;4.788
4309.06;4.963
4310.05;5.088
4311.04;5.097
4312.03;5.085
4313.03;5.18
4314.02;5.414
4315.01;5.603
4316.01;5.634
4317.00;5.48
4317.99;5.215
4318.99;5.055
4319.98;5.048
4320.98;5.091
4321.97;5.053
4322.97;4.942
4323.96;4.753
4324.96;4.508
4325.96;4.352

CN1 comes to -0.15 mag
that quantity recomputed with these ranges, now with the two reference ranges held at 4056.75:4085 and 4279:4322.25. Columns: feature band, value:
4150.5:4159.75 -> 0.04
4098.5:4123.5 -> 0.29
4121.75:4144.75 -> 0.03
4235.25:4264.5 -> -0.04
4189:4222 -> -0.03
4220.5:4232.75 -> -0.10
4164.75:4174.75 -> -0.05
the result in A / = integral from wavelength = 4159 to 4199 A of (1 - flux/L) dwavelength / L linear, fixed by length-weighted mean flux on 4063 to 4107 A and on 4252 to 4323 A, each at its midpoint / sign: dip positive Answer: -3.76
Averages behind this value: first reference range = 4.49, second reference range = 5.3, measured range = 5.32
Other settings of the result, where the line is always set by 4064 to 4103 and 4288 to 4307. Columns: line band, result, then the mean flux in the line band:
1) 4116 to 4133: -1.6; 5.21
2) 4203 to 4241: -4.0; 5.57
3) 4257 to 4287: -0.6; 5.29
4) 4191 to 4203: -0.7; 5.24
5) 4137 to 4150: -1.1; 5.2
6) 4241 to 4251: -0.5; 5.39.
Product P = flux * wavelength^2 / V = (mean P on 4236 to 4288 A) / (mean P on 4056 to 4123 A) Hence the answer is 1.23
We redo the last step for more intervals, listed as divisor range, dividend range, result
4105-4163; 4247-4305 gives 1.15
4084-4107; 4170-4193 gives 1.41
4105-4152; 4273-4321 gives 1.14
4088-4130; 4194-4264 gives 1.35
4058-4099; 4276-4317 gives 1.16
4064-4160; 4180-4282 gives 1.20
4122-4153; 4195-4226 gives 1.10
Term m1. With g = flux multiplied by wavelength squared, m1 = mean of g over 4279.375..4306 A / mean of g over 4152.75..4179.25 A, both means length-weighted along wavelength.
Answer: 1.0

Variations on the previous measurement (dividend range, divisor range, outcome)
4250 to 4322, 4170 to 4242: 1.02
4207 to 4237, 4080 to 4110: 1.51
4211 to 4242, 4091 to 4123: 1.44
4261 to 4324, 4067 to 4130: 1.25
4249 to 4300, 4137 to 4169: 1.07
